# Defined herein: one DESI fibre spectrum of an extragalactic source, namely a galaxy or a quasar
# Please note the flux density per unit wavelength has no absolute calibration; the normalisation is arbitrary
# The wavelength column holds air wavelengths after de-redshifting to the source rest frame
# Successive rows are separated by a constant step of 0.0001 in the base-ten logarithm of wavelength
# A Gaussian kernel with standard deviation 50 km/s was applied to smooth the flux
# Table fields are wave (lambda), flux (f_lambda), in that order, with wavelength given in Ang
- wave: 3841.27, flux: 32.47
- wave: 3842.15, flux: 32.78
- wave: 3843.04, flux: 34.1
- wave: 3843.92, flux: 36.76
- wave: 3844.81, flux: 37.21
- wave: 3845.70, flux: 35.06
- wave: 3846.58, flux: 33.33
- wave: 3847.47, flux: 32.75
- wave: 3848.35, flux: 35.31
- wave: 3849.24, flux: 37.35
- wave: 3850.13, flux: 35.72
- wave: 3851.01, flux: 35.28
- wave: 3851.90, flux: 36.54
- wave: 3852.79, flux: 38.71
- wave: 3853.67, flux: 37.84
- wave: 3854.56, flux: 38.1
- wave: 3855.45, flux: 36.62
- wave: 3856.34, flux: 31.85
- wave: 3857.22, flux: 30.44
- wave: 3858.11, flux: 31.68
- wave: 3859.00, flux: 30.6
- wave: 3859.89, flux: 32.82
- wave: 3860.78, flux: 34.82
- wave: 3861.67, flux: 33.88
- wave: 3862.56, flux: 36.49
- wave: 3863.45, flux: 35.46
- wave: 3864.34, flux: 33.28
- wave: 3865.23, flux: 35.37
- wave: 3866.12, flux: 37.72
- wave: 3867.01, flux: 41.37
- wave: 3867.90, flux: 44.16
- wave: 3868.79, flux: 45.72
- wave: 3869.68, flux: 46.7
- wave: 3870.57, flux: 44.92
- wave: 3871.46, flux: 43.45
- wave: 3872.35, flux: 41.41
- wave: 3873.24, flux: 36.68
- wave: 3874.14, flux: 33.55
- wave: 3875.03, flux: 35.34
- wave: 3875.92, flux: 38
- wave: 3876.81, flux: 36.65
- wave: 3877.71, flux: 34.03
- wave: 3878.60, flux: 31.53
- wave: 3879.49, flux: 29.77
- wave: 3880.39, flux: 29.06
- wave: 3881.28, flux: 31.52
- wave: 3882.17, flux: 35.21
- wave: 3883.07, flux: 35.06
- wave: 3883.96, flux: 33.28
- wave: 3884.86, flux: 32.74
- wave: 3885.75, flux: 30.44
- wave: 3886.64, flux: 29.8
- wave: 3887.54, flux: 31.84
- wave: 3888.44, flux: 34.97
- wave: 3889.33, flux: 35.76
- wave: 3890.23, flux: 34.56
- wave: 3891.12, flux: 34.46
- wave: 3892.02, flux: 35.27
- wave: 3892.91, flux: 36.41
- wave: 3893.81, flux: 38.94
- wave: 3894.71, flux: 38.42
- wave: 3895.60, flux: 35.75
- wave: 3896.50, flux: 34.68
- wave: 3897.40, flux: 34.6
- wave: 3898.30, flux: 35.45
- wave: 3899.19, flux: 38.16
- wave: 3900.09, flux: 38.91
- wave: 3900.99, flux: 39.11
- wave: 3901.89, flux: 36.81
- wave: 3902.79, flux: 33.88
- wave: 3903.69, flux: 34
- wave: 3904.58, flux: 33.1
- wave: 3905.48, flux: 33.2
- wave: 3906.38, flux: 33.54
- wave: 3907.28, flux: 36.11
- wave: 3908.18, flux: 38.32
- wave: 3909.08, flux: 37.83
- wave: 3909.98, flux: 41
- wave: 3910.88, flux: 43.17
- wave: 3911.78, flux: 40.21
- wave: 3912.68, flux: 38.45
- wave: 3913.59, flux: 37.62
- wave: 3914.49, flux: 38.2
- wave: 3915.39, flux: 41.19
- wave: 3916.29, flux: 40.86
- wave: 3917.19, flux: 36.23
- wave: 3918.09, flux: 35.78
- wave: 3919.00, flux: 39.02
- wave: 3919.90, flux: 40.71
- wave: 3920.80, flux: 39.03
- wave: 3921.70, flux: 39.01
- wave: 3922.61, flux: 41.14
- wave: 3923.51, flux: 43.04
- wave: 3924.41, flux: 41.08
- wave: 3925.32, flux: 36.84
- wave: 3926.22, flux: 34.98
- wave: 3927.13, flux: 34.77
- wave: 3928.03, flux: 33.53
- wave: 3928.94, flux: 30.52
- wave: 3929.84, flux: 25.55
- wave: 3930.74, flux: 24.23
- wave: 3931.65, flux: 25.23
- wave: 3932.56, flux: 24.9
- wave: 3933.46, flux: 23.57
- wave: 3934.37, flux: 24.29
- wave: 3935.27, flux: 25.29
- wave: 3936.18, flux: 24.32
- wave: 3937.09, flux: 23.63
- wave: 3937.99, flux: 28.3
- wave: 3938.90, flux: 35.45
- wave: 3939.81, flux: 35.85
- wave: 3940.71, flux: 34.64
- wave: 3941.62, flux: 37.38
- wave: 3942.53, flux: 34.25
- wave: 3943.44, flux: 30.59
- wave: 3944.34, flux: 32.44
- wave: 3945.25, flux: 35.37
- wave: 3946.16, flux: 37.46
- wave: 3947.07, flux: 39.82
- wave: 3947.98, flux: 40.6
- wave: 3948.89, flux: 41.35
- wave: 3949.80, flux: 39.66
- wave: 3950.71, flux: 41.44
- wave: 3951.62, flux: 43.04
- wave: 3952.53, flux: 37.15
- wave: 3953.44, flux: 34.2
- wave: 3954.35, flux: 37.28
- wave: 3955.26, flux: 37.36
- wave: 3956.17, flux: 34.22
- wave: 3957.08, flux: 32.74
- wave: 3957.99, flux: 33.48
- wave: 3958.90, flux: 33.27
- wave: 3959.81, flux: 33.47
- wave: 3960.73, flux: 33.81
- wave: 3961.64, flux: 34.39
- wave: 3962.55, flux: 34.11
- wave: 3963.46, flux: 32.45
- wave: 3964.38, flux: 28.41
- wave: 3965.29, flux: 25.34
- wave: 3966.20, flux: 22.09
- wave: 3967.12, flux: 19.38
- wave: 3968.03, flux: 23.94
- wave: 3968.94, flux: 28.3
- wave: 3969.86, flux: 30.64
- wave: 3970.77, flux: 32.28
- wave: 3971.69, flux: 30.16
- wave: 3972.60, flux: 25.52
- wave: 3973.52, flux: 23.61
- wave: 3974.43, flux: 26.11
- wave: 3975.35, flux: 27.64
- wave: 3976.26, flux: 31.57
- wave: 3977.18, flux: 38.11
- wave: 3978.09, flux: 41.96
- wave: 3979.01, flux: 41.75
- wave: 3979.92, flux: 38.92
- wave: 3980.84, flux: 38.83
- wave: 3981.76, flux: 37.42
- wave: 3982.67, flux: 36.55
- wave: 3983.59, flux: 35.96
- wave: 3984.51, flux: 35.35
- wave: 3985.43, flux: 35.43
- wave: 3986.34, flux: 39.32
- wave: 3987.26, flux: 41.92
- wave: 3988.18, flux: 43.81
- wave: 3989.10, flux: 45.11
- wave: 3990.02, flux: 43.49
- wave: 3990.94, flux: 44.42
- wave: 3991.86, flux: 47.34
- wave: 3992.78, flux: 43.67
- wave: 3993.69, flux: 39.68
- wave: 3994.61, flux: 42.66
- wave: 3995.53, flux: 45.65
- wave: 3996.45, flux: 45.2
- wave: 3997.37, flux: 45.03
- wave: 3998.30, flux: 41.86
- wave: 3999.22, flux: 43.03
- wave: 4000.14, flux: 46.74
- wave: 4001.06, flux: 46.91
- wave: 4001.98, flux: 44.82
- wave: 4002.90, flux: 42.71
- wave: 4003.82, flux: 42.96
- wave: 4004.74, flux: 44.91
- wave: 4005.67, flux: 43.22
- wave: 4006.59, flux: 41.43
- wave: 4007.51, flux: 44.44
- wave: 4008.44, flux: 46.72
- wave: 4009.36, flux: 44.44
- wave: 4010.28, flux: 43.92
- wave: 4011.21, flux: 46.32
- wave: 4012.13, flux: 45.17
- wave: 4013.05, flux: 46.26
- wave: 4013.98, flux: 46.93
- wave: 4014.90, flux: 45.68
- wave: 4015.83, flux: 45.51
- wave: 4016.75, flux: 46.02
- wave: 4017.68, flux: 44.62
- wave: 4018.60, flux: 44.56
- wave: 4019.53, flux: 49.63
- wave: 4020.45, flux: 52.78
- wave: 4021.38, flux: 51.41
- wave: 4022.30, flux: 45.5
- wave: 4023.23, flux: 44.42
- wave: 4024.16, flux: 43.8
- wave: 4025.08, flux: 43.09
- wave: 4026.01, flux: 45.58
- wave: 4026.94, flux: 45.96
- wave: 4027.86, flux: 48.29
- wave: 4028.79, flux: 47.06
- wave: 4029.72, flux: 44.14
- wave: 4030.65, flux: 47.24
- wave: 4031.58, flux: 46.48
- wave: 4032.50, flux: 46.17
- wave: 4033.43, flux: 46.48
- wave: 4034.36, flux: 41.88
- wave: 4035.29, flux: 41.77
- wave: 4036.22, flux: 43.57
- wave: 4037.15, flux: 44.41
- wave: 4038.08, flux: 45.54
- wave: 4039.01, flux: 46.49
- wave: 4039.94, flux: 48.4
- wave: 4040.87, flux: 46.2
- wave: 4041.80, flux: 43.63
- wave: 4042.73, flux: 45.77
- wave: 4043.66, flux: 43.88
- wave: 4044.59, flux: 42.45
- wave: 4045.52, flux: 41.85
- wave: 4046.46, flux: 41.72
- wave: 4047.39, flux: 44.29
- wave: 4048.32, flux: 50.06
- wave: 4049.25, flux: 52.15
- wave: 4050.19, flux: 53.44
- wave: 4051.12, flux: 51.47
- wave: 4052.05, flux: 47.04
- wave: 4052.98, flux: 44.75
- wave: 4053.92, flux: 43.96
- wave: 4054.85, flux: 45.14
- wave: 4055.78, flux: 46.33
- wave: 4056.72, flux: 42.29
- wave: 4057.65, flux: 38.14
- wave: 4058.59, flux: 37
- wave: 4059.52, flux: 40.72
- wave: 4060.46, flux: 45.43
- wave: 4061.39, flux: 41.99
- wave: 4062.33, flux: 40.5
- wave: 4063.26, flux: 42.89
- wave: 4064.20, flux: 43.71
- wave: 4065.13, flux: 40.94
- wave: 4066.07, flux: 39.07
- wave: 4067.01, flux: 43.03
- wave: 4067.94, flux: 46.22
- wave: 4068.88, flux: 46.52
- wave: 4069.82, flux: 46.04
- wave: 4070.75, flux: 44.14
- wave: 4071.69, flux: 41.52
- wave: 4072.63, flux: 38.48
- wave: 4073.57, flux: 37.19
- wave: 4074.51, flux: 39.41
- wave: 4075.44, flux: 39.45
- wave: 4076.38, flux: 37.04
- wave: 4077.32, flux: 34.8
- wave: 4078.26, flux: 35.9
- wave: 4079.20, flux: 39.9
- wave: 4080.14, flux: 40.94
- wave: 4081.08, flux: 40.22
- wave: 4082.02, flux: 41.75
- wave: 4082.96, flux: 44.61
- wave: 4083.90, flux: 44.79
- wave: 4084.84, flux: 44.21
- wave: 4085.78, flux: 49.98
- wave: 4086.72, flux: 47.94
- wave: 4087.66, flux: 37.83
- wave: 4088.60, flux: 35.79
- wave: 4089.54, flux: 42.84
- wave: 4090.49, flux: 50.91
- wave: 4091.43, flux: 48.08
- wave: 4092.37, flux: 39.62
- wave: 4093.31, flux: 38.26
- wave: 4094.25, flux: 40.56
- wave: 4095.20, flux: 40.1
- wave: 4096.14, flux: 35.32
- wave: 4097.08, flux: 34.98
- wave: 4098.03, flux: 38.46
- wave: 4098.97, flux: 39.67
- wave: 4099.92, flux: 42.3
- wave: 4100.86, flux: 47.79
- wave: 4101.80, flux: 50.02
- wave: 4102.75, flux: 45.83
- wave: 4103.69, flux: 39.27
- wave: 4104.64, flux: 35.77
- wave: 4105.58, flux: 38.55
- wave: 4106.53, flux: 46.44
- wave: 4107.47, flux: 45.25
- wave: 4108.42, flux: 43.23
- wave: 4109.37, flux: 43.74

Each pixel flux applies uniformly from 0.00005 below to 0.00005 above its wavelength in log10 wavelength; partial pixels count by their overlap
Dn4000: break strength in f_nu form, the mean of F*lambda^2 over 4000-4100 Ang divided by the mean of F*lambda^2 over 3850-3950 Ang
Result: 1.33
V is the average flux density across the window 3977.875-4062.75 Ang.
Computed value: 44.2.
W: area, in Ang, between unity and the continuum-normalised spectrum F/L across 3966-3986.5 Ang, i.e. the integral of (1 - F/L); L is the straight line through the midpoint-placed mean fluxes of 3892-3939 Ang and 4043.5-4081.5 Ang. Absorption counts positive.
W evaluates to 3.2 Ang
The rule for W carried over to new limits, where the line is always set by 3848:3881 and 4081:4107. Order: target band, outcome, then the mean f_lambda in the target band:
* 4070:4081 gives 0.7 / 39.2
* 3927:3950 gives 4.1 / 31.5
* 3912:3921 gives -0.2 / 38.7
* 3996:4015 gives -2.2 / 44.7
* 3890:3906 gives 0.6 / 35.9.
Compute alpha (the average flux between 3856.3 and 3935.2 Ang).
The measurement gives 35.6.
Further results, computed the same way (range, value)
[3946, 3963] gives 36.8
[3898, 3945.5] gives 34.7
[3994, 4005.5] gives 44.3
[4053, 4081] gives 41.4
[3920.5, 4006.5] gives 35.7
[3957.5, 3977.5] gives 29.4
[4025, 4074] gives 44.4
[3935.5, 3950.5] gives 34.4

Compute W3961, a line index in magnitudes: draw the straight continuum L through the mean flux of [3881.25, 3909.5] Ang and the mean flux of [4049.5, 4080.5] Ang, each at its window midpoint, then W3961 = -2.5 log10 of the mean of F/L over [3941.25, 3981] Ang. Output 0.13 mag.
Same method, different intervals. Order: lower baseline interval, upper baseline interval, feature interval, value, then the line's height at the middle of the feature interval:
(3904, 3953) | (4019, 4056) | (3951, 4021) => 0.06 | 41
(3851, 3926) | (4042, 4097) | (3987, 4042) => -0.11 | 40.9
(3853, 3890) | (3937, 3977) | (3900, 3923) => -0.11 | 34.3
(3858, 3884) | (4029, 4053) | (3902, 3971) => 0.17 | 40.1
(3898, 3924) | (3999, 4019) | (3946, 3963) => 0.12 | 41.1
